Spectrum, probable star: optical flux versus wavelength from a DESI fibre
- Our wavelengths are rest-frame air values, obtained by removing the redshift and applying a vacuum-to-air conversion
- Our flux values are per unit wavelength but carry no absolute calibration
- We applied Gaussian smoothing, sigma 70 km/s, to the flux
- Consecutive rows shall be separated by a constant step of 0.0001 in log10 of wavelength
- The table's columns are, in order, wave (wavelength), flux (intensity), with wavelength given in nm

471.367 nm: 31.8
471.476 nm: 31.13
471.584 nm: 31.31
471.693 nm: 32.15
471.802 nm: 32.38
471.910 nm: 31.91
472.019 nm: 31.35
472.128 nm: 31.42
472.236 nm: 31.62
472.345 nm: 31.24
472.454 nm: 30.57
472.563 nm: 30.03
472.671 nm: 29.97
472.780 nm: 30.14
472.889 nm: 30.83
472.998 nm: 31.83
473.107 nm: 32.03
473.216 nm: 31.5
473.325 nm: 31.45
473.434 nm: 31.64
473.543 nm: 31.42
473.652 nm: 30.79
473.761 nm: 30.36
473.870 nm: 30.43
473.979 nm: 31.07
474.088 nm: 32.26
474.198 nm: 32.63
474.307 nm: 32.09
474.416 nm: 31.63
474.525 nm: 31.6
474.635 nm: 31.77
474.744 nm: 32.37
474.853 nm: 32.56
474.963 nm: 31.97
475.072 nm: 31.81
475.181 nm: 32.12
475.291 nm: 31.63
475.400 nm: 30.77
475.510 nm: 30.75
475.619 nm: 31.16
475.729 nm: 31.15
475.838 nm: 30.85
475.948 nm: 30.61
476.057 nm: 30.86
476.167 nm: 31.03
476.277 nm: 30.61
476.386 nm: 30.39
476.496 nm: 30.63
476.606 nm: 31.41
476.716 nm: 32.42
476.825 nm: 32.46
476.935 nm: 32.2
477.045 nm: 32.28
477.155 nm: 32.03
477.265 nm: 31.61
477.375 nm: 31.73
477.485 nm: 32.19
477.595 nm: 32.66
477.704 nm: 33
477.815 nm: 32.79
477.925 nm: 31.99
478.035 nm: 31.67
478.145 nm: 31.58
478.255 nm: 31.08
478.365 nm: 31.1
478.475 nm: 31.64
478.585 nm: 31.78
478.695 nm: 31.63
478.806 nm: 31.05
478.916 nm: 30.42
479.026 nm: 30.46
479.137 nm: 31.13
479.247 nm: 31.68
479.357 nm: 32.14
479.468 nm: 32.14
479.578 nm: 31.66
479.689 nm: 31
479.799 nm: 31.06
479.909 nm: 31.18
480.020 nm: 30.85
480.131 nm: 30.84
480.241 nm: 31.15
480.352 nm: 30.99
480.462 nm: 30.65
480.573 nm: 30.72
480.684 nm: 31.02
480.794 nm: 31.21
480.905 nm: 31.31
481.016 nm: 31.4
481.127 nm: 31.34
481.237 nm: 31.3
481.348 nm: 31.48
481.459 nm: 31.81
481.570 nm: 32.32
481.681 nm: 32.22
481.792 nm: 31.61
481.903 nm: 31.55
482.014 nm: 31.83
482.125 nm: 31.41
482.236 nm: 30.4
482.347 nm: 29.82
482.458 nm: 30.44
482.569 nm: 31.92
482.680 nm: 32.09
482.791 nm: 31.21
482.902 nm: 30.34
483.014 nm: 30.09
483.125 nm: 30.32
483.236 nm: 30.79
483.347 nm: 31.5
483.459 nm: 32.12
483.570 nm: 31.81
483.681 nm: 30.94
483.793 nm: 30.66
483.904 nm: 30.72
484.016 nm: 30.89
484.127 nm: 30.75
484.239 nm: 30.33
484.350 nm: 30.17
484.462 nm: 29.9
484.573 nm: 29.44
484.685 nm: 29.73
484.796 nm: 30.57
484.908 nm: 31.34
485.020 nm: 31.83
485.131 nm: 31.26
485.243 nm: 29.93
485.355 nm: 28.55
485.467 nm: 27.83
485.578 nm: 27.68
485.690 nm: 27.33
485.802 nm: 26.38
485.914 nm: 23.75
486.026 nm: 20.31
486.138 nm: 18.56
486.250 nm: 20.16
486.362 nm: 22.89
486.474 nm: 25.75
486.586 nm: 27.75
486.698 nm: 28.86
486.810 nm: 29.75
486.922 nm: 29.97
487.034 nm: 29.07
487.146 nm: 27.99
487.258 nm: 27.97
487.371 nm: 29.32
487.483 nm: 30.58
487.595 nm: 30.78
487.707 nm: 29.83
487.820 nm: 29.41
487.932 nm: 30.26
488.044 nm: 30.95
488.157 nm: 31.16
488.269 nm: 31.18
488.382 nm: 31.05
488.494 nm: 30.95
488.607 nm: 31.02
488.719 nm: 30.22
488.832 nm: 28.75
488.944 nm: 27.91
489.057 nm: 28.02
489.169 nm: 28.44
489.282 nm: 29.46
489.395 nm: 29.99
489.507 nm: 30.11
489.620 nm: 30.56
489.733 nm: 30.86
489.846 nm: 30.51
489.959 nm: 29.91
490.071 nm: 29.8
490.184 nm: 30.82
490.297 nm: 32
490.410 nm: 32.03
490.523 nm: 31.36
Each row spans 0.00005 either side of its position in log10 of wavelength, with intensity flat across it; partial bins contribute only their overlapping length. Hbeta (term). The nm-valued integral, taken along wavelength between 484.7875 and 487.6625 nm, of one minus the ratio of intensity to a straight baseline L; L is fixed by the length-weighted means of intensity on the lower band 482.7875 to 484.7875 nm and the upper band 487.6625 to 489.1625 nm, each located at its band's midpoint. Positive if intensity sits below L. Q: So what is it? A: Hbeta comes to 0.27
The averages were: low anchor 30.6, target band 27.5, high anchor 30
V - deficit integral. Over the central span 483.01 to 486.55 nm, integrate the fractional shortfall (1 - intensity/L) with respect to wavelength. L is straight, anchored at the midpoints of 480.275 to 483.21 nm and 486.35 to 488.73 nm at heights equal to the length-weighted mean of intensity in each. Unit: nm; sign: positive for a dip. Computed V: 0.21 nm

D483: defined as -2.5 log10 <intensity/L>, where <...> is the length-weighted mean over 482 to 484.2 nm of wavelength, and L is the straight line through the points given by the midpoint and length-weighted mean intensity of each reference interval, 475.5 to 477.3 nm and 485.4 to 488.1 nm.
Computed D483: -0.08 mag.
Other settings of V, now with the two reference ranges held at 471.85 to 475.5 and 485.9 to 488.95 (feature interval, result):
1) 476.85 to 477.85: -0.057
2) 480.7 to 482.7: -0.128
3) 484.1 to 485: -0.047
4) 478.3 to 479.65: -0.056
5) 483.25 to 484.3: -0.074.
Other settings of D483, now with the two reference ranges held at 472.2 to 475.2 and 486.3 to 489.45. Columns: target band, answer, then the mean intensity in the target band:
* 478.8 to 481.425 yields -0.03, 31.2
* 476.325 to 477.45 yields -0.03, 31.7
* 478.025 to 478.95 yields -0.02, 31.3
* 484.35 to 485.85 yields 0.01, 29.4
